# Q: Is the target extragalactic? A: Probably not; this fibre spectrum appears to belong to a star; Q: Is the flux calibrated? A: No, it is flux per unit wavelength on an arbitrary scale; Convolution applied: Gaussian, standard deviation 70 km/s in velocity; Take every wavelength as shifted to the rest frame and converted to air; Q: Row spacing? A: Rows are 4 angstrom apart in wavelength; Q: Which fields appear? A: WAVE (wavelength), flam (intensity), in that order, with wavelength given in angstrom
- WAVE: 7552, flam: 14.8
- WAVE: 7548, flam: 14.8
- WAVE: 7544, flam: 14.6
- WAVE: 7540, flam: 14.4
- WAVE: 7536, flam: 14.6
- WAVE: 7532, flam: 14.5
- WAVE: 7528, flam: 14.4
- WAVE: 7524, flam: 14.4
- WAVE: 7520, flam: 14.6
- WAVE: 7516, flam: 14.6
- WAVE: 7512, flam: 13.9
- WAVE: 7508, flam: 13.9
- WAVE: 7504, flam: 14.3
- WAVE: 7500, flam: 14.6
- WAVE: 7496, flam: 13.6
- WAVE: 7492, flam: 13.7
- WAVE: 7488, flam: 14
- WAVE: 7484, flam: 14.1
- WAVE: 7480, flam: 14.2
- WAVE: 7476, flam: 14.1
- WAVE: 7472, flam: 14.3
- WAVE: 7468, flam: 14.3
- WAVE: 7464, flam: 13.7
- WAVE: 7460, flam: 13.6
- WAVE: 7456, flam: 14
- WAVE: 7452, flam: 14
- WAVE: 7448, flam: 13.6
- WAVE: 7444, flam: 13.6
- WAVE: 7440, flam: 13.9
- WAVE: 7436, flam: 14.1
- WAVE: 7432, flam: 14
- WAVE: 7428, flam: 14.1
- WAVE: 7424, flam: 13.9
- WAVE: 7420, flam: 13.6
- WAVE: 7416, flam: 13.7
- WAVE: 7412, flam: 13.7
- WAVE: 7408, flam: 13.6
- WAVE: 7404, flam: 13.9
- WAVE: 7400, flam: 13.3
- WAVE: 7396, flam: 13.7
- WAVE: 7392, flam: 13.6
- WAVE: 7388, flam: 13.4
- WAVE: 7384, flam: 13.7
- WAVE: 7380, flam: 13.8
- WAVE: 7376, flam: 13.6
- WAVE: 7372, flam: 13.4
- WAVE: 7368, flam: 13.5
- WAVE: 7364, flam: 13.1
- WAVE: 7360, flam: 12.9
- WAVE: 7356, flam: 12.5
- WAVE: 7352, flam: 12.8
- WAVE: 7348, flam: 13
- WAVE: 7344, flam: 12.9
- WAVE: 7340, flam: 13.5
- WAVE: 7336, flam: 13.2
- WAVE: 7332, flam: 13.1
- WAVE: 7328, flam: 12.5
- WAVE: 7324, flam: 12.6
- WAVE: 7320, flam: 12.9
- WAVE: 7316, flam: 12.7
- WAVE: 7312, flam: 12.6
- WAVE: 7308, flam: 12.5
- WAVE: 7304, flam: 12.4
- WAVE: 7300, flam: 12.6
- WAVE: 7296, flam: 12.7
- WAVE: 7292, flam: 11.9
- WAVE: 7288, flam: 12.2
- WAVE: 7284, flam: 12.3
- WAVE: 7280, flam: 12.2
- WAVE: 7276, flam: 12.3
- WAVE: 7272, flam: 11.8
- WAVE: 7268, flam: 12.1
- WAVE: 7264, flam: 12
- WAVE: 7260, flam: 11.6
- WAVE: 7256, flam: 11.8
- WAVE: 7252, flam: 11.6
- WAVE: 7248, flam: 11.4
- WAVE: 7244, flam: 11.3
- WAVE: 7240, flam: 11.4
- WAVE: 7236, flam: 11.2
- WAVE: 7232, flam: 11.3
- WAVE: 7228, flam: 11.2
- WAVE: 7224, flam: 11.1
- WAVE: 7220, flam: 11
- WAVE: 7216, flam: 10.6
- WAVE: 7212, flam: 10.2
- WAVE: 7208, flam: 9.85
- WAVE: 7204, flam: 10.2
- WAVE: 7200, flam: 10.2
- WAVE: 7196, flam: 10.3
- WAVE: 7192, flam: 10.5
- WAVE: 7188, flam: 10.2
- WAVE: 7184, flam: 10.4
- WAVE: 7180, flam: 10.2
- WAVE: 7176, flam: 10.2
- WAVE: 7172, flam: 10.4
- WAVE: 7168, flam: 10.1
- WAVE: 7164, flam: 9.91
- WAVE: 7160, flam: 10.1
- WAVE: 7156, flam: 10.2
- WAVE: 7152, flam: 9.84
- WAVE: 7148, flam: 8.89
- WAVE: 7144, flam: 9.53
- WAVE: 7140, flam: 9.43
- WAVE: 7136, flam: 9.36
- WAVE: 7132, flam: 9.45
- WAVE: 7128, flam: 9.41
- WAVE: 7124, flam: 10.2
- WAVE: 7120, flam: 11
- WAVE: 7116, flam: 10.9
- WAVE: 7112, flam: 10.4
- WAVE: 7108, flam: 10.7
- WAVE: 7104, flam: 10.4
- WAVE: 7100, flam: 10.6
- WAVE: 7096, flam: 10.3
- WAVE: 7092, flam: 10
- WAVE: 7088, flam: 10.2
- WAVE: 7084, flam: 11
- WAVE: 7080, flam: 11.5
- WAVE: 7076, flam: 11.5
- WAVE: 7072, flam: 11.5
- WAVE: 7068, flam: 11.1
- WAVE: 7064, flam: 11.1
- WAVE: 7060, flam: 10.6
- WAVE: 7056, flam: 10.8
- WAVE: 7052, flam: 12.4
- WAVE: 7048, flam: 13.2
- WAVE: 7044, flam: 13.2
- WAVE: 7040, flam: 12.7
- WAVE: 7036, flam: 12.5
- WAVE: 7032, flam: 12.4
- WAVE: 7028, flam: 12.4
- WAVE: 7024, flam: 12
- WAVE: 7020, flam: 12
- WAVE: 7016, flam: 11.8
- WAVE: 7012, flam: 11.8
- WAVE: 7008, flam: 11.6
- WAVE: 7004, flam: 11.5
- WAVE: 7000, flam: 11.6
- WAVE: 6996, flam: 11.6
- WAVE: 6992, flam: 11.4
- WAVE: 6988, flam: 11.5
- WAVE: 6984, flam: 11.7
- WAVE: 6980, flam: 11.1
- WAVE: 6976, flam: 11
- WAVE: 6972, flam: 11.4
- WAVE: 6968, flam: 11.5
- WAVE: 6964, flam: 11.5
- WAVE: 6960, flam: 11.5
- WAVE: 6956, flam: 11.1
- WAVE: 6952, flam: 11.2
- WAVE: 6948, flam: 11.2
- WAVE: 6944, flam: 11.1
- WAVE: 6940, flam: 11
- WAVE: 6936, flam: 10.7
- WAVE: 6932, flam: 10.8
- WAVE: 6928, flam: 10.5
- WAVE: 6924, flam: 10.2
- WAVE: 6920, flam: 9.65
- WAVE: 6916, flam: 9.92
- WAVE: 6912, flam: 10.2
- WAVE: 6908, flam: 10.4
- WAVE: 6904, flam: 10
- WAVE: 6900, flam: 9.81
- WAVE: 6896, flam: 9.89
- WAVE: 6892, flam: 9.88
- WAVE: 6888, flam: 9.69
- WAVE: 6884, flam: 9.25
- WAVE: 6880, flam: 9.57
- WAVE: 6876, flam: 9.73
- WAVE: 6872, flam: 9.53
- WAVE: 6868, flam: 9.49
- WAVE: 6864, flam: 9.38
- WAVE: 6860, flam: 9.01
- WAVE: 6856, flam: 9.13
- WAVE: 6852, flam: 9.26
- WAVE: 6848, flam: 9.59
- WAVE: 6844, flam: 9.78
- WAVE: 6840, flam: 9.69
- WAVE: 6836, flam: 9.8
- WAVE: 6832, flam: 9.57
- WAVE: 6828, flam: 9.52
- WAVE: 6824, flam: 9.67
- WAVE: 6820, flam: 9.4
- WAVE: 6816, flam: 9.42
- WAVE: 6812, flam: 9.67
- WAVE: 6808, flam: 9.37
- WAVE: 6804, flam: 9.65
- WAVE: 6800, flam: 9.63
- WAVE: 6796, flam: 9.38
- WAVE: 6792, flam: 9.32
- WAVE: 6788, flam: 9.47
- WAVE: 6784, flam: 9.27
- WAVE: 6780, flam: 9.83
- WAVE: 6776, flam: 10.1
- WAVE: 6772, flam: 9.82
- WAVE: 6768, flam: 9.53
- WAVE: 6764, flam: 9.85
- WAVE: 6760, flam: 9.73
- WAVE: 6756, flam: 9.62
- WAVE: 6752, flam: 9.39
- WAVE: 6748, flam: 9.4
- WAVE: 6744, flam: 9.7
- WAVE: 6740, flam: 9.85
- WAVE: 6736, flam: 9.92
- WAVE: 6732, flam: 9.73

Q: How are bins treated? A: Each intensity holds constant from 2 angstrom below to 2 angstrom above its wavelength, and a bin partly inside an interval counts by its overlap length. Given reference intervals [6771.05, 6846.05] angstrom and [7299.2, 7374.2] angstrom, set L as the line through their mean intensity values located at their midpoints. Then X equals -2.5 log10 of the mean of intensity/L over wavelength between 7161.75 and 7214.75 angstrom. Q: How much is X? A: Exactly 0.172 mag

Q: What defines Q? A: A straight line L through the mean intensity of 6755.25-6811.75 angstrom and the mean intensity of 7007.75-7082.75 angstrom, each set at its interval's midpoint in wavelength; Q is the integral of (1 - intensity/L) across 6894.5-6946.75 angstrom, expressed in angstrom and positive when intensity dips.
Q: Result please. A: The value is 2.30 angstrom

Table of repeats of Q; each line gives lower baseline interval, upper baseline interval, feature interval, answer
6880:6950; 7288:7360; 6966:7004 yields -2.75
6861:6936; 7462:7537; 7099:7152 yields 6.94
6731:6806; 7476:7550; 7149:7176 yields 4.56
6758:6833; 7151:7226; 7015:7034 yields -4.06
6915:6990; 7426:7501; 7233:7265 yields 3.02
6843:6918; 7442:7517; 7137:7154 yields 3.17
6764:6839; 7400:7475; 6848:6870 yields 1.52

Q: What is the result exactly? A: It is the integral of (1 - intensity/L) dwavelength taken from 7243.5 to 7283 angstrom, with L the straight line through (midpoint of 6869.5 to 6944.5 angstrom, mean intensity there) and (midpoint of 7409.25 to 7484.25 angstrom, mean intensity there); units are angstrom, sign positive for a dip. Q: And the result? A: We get 2.4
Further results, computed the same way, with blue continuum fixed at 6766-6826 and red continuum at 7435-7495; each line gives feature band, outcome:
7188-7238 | 6.8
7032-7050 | -2.7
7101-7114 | 1.2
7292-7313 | 0.6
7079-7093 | 1.0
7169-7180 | 1.6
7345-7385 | 0.2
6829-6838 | 0.1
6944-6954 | -0.6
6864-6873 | 0.5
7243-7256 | 1.1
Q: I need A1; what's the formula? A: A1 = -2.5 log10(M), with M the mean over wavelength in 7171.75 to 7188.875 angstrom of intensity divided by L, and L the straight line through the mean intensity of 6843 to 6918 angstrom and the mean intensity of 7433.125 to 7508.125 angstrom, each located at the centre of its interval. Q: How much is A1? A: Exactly 0.16 mag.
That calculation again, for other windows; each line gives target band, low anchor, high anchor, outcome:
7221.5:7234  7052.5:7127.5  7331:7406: 0.08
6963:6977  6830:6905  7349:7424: -0.10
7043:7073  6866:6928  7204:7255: -0.13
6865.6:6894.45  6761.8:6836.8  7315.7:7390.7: 0.06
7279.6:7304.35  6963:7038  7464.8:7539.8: 0.07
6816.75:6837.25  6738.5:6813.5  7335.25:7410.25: 0.04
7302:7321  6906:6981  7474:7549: 0.04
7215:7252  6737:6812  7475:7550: 0.12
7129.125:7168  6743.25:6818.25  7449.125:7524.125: 0.23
